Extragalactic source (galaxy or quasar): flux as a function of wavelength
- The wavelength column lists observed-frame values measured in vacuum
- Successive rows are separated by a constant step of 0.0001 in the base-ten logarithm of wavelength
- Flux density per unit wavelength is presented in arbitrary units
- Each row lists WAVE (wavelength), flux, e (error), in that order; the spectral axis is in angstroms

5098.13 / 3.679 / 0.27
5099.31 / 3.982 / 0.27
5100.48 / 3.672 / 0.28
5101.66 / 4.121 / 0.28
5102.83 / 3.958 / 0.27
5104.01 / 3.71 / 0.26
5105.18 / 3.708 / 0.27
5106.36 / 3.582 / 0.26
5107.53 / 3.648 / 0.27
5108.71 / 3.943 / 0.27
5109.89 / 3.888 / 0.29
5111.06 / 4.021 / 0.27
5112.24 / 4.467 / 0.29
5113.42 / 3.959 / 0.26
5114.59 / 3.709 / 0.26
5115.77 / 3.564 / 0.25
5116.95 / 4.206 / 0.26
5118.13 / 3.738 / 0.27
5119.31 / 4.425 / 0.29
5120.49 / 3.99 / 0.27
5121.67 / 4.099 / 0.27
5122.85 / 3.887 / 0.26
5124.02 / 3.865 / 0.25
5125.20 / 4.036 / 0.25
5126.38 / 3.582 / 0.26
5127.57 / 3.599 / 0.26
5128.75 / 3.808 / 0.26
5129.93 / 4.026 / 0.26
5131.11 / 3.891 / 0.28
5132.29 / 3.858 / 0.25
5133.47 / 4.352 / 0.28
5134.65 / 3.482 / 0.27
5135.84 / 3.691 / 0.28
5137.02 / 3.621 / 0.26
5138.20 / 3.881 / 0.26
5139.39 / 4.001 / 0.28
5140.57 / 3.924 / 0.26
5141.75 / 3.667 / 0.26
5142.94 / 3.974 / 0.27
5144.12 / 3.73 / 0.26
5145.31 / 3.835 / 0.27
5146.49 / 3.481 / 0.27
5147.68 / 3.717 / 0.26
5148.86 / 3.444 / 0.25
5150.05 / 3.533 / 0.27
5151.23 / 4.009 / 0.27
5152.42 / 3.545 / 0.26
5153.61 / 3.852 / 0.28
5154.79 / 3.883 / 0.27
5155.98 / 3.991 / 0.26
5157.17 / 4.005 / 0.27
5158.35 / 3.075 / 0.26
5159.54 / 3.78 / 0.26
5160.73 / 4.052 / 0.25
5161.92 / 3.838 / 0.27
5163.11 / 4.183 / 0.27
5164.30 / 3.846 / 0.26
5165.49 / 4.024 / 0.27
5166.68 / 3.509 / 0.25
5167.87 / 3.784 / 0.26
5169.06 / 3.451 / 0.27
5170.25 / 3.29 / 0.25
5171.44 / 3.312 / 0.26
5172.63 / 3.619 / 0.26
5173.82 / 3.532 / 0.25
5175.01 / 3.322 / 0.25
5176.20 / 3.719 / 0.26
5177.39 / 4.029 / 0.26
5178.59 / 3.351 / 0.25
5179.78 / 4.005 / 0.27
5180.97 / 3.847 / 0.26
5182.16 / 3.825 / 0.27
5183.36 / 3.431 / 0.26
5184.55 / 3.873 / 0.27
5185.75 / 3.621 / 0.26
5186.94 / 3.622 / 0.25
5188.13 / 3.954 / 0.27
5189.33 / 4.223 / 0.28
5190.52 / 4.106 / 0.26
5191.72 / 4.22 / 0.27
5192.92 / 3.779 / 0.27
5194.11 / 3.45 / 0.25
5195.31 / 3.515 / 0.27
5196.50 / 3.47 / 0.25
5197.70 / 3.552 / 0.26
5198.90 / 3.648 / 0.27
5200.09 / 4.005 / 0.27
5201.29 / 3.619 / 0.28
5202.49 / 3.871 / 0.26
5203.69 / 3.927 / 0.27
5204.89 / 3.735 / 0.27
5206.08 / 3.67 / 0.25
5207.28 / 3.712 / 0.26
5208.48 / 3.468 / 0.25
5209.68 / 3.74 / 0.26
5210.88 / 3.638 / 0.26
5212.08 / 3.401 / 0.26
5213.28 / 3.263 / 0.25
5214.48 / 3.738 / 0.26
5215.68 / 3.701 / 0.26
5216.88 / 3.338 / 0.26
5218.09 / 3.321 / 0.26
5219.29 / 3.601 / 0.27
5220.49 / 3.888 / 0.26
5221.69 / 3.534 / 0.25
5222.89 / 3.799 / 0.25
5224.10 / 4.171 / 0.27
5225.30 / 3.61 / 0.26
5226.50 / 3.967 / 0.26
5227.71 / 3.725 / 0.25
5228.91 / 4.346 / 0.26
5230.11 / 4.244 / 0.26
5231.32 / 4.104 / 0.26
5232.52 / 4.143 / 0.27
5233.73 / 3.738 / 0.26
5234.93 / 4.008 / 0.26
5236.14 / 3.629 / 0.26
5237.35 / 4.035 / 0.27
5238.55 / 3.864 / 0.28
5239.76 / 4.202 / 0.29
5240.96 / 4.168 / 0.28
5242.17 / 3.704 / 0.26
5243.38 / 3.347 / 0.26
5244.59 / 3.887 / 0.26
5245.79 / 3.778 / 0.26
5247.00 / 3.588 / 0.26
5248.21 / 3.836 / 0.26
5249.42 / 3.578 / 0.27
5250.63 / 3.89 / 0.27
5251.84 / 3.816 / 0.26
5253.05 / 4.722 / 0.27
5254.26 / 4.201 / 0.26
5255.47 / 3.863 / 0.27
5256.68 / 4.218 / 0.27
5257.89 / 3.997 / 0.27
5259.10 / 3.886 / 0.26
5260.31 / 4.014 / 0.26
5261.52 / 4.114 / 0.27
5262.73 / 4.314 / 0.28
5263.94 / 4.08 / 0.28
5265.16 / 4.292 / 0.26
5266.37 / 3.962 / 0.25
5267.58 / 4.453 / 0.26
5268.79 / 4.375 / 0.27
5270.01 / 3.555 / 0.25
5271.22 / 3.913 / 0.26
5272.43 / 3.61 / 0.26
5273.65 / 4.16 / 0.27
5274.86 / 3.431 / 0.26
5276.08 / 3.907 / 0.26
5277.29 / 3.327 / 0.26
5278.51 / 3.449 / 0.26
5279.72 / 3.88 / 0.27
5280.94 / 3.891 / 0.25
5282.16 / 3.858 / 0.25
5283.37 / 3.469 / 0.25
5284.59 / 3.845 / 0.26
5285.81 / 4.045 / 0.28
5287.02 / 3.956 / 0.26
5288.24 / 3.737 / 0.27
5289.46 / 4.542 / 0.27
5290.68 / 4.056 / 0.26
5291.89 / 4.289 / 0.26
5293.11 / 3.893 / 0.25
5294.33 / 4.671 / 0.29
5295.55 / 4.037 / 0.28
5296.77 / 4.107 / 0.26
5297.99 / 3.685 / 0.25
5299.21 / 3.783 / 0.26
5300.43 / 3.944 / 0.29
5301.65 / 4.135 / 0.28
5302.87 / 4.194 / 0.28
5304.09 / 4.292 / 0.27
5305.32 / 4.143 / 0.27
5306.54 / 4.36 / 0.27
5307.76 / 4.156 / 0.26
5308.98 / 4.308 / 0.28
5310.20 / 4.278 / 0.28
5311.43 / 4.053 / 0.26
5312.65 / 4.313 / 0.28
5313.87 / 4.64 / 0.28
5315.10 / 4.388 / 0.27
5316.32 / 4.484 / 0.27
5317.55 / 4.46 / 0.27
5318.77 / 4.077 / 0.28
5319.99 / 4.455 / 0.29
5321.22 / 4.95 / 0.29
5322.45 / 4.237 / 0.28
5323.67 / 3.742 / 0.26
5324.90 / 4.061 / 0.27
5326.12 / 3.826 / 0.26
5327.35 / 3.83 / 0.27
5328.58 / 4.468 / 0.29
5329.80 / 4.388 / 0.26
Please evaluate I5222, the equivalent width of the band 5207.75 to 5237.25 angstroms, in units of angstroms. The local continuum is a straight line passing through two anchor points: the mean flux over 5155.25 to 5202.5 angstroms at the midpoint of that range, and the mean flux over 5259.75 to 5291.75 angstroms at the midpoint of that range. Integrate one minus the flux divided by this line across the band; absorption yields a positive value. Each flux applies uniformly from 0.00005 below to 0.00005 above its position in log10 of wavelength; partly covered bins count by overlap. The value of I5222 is 0.5 angstroms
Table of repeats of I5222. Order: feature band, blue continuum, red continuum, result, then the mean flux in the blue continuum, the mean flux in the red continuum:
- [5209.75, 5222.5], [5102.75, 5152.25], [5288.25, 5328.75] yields 1.46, 3.84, 4.2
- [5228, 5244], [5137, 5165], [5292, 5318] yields 0.24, 3.79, 4.2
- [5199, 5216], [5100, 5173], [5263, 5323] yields 1.12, 3.81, 4.09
